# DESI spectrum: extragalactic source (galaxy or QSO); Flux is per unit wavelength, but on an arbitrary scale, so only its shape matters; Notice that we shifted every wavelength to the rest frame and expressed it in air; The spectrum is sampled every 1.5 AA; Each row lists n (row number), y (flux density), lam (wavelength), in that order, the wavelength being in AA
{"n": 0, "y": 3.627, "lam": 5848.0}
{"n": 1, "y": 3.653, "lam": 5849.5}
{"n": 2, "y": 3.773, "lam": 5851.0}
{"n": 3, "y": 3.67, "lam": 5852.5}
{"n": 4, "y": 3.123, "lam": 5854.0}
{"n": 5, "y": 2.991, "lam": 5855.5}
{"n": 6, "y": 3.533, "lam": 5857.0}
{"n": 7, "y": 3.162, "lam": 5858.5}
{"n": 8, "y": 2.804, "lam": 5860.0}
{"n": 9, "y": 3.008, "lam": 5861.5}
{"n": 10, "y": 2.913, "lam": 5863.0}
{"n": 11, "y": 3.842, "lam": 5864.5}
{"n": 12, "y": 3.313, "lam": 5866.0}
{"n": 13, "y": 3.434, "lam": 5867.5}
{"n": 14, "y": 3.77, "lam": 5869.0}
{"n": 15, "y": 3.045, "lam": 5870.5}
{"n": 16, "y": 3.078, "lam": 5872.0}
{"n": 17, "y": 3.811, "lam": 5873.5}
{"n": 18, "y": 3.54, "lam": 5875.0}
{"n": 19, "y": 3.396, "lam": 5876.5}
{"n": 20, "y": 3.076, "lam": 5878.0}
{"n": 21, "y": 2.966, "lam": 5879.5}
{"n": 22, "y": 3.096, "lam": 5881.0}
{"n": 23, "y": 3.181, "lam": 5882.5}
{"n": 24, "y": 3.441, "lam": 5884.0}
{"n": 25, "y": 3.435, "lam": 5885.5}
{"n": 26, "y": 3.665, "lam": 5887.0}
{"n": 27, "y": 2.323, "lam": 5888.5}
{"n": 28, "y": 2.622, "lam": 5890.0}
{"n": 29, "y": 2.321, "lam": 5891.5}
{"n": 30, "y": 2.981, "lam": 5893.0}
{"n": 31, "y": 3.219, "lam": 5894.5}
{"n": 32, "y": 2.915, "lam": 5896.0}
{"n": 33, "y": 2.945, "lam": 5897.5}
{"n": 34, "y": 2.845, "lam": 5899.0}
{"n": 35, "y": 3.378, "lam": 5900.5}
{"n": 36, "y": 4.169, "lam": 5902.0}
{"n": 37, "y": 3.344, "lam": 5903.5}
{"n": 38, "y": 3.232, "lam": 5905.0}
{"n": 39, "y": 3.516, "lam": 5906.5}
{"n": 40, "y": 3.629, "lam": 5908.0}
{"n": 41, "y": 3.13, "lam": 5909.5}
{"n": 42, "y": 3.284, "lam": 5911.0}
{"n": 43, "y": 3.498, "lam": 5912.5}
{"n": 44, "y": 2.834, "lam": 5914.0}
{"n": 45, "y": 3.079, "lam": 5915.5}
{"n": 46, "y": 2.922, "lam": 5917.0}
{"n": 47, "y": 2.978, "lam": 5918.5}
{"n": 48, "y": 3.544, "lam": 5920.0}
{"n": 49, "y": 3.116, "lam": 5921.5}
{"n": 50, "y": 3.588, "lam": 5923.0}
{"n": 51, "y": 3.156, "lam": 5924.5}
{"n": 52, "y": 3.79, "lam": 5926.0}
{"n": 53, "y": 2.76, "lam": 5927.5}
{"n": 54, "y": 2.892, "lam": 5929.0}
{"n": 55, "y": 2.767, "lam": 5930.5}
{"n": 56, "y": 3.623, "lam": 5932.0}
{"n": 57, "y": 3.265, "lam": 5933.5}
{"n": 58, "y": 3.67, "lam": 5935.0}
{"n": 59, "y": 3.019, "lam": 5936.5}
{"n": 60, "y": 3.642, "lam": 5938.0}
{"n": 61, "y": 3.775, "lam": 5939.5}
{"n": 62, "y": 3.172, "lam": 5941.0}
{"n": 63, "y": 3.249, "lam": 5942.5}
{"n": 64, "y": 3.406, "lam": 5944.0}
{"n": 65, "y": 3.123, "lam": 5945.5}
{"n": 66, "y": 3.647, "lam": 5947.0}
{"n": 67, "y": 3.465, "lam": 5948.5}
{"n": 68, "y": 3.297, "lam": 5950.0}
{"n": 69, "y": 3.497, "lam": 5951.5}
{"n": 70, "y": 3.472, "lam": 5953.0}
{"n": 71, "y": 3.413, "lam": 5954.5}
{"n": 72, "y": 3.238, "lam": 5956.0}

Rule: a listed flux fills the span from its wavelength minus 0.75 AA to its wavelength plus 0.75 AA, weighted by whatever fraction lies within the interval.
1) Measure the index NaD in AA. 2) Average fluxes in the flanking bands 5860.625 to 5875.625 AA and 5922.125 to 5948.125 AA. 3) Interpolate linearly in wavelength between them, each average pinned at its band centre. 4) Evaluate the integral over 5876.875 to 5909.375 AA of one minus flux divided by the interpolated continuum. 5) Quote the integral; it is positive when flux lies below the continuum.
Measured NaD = 1.9 AA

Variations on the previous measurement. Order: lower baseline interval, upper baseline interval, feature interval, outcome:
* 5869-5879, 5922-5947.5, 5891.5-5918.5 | 1.1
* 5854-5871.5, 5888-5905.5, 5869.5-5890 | -0.5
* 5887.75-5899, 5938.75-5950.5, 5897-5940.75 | -3.1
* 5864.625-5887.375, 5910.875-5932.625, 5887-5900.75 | 1.8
